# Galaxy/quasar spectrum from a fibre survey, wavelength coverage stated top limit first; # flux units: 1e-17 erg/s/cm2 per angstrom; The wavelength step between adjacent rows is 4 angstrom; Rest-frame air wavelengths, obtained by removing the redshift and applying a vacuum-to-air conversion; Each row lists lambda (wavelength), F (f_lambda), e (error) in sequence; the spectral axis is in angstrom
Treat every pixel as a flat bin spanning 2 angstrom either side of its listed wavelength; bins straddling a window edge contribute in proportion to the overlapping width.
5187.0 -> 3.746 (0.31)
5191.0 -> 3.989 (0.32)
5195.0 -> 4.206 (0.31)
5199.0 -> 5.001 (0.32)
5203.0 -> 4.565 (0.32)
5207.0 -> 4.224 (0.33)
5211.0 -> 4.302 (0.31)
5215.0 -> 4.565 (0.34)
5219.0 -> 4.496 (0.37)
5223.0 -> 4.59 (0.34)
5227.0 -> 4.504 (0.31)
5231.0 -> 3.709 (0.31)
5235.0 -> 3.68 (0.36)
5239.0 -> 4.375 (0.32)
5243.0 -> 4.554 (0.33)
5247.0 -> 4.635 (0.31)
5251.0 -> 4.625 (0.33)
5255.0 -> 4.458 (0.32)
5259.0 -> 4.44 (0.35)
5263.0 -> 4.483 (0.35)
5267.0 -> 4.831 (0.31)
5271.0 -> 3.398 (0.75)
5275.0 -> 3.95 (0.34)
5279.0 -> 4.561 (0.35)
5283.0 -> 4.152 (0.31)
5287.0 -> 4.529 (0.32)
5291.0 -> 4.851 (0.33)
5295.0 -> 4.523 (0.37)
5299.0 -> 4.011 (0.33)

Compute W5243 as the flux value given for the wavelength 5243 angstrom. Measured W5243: 4.554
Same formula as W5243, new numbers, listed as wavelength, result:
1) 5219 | 4.496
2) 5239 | 4.375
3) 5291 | 4.851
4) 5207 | 4.224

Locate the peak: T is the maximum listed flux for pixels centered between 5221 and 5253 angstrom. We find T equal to 4.635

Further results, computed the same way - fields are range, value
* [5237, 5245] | 4.554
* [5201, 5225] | 4.59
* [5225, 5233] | 4.504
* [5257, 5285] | 4.831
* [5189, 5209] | 5.001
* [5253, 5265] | 4.483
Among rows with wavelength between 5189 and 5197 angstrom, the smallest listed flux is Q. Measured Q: 3.989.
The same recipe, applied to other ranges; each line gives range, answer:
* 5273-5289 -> 3.95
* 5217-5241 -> 3.68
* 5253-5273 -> 3.398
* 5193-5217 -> 4.206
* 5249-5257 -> 4.458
